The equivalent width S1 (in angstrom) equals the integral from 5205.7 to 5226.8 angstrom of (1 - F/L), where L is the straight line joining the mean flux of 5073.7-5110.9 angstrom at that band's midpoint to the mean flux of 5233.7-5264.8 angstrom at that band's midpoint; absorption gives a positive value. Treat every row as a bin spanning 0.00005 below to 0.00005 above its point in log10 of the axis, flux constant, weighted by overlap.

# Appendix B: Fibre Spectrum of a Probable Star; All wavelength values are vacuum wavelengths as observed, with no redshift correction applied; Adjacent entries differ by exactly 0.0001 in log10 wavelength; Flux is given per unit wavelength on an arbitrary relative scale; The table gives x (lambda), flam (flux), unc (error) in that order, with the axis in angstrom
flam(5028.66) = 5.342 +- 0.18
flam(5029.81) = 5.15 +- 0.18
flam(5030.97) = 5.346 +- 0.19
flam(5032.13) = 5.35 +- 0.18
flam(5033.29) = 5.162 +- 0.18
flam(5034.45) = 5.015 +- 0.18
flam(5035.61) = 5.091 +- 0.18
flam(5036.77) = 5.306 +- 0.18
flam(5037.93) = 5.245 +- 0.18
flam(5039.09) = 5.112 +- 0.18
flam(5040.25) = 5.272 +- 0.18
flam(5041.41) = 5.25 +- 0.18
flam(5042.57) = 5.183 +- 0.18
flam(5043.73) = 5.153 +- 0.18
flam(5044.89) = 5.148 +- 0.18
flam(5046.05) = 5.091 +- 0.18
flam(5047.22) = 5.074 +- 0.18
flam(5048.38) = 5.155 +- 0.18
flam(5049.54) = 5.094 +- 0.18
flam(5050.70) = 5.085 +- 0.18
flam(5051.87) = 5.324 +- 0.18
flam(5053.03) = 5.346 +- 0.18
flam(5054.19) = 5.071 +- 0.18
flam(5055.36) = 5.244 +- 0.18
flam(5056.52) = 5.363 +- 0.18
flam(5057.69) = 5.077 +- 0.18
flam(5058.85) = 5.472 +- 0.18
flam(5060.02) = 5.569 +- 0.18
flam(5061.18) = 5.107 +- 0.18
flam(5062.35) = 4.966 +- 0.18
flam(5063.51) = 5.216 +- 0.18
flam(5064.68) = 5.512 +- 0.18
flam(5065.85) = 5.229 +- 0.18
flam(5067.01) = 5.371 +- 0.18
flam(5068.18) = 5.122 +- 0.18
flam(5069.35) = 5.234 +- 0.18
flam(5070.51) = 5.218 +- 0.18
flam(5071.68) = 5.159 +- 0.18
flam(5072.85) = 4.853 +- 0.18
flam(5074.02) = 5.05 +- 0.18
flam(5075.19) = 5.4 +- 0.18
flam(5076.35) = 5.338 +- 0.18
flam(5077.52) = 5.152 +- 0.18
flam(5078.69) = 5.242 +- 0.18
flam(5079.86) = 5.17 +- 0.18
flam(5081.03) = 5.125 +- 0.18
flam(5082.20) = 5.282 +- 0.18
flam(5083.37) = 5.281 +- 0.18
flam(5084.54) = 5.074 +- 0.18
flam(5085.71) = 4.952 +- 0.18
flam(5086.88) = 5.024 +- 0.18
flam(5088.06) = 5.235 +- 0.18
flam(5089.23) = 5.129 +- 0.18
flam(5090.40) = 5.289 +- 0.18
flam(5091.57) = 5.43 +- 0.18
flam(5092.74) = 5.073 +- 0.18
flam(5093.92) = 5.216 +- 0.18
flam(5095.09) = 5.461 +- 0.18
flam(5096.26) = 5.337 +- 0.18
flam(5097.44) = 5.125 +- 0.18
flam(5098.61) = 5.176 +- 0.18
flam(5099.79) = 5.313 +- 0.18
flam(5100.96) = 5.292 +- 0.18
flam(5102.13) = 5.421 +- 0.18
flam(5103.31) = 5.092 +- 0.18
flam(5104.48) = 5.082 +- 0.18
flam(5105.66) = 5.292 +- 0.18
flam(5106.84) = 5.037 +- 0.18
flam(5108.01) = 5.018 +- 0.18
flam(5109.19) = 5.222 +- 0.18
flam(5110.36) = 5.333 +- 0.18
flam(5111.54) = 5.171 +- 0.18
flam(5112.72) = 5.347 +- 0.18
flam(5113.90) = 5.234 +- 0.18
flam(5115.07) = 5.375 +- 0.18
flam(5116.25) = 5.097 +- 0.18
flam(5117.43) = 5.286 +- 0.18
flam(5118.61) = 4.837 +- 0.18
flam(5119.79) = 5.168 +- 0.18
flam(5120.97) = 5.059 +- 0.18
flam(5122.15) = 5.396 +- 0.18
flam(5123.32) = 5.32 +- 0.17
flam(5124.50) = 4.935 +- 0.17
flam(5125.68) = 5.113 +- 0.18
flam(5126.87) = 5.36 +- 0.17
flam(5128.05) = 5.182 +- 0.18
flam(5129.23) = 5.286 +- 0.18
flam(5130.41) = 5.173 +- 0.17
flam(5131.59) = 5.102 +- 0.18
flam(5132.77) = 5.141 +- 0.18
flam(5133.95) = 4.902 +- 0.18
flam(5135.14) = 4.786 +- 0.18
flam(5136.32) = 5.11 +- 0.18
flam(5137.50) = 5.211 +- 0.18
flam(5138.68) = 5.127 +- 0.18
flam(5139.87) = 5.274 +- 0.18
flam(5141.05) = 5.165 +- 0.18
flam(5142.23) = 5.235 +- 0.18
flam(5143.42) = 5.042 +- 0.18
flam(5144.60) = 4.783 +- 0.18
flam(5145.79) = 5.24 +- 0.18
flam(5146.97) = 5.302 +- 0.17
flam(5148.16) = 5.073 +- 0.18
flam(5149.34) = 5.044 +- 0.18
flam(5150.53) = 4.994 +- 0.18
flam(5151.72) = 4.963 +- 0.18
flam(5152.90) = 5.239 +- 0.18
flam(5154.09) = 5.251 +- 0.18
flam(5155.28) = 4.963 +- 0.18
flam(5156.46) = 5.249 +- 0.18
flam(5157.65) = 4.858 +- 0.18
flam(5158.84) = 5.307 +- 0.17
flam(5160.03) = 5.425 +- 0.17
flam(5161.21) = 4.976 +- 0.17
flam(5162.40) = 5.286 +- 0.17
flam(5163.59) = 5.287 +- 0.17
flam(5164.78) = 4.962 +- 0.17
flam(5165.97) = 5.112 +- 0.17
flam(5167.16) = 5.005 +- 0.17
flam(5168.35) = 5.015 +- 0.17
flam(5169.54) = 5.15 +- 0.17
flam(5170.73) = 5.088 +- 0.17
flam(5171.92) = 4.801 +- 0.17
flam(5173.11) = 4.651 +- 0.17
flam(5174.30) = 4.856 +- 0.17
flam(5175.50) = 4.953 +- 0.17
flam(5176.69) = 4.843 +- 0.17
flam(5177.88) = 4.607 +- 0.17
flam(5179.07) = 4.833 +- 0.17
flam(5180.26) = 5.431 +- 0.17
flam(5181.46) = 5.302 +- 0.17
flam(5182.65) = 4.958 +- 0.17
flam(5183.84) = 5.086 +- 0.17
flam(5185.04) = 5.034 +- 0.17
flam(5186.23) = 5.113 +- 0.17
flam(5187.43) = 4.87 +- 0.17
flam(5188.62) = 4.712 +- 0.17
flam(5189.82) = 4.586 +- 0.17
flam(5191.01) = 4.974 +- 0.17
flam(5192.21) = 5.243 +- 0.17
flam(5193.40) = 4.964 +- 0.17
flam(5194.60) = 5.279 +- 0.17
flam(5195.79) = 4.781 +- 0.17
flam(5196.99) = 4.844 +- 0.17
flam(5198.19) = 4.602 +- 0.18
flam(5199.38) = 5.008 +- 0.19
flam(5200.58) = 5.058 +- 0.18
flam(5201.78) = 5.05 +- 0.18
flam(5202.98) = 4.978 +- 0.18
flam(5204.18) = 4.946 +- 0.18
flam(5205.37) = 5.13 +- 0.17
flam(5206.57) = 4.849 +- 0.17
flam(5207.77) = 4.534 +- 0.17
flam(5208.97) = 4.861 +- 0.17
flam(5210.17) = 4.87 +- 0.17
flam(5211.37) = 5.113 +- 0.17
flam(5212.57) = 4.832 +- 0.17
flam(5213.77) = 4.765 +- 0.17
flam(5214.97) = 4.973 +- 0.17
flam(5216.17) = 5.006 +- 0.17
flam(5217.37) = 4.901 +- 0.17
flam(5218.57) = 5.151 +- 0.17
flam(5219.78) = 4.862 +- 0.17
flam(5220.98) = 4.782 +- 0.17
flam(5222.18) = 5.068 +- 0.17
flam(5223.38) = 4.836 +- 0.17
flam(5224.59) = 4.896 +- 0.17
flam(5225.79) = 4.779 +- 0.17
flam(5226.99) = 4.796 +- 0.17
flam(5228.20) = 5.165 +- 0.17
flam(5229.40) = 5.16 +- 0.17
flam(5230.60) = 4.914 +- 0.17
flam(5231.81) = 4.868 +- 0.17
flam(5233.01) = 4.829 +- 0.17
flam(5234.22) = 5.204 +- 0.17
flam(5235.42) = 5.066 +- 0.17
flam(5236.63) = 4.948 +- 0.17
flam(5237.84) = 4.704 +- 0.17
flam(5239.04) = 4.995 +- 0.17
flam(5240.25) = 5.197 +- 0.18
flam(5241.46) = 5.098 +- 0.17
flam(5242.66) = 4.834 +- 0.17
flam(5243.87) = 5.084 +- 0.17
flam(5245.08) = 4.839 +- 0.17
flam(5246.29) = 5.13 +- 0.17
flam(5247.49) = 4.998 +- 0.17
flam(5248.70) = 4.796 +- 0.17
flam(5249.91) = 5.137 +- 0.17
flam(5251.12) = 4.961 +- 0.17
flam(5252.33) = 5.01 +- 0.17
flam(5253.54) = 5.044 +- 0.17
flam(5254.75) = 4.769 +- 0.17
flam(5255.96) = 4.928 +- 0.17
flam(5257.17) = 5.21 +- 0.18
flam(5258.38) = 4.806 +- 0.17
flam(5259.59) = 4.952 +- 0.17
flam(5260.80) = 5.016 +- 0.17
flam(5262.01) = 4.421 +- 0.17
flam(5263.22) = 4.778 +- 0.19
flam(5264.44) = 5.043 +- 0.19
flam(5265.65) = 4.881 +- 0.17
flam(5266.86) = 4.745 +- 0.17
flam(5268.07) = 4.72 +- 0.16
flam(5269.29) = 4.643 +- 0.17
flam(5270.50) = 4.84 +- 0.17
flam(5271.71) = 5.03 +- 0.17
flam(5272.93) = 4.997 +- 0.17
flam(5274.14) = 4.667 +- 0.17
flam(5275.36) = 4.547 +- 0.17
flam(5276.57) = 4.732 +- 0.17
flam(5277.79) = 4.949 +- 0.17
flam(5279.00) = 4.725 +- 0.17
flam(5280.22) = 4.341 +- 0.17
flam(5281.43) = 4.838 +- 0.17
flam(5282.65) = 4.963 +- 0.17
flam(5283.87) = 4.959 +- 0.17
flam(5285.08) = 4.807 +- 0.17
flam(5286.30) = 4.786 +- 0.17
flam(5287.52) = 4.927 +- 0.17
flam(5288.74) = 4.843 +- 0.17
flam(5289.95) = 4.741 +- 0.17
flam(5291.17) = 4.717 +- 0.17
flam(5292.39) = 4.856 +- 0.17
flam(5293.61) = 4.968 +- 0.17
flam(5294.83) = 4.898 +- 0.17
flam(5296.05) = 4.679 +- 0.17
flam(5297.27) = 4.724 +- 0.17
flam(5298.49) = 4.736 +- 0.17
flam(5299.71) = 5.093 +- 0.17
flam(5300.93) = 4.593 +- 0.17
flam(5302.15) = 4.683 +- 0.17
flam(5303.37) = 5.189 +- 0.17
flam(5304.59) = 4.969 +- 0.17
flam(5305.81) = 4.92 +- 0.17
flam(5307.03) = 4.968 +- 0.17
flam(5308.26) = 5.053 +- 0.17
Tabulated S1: 0.5 angstrom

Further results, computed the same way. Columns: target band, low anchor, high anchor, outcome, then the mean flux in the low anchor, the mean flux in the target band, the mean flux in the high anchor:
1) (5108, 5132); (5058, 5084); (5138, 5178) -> -0.3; 5.23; 5.2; 5.07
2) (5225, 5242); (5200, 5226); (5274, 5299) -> -0.3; 4.92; 4.98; 4.78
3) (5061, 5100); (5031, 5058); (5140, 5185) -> -0.4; 5.19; 5.2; 5.06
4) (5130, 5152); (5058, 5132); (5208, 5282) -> 0.1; 5.21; 5.09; 4.9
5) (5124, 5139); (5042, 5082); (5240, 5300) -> -0.1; 5.2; 5.11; 4.86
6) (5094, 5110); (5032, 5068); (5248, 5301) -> -0.3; 5.21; 5.22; 4.84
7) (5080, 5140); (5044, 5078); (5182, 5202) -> -0.8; 5.21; 5.18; 4.95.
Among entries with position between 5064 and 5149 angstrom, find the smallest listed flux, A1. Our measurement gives 4.783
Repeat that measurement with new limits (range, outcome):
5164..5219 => 4.534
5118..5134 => 4.837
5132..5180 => 4.607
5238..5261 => 4.769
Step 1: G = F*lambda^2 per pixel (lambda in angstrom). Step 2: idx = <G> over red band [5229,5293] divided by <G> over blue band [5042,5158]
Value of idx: 1.0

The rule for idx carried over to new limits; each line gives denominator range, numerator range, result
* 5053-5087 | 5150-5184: 1.01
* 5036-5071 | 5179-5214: 1.00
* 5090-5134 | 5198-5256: 0.99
